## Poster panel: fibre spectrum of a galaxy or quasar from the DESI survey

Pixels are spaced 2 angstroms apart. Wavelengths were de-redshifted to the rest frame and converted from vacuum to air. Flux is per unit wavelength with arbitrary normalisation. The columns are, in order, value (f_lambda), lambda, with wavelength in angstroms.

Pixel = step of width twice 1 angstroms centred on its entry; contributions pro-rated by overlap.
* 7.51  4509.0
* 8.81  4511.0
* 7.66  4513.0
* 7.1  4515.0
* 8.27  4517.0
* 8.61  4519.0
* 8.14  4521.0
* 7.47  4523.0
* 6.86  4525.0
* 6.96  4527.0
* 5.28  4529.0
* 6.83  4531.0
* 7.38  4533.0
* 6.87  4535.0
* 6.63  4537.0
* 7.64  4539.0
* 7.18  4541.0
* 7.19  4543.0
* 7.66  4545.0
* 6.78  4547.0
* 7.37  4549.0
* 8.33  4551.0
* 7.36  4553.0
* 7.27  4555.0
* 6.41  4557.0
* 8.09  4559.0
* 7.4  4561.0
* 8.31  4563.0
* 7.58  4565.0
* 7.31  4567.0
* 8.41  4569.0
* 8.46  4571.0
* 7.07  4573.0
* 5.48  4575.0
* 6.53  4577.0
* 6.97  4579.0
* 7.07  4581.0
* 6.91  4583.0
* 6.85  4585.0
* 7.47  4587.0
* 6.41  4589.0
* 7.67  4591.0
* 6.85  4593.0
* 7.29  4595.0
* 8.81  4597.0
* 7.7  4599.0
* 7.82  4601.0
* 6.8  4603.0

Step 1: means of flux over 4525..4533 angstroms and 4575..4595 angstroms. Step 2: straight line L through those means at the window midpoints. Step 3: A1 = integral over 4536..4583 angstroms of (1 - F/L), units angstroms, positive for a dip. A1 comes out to -4.0 angstroms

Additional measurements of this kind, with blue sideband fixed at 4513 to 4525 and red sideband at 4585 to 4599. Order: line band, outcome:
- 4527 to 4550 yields 2.1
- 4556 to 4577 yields 0.4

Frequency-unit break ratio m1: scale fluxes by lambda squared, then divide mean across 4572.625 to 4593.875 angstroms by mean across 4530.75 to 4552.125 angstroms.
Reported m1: 0.96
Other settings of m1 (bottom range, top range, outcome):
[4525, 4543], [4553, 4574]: 1.12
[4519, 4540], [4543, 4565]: 1.07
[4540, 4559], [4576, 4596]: 0.97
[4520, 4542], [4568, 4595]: 1.03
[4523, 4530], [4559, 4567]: 1.21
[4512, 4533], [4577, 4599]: 1.02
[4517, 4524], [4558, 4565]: 0.99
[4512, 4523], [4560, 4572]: 1.02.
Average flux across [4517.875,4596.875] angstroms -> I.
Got 7.26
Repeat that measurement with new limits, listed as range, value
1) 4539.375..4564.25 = 7.45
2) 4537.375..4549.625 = 7.27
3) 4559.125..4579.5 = 7.39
